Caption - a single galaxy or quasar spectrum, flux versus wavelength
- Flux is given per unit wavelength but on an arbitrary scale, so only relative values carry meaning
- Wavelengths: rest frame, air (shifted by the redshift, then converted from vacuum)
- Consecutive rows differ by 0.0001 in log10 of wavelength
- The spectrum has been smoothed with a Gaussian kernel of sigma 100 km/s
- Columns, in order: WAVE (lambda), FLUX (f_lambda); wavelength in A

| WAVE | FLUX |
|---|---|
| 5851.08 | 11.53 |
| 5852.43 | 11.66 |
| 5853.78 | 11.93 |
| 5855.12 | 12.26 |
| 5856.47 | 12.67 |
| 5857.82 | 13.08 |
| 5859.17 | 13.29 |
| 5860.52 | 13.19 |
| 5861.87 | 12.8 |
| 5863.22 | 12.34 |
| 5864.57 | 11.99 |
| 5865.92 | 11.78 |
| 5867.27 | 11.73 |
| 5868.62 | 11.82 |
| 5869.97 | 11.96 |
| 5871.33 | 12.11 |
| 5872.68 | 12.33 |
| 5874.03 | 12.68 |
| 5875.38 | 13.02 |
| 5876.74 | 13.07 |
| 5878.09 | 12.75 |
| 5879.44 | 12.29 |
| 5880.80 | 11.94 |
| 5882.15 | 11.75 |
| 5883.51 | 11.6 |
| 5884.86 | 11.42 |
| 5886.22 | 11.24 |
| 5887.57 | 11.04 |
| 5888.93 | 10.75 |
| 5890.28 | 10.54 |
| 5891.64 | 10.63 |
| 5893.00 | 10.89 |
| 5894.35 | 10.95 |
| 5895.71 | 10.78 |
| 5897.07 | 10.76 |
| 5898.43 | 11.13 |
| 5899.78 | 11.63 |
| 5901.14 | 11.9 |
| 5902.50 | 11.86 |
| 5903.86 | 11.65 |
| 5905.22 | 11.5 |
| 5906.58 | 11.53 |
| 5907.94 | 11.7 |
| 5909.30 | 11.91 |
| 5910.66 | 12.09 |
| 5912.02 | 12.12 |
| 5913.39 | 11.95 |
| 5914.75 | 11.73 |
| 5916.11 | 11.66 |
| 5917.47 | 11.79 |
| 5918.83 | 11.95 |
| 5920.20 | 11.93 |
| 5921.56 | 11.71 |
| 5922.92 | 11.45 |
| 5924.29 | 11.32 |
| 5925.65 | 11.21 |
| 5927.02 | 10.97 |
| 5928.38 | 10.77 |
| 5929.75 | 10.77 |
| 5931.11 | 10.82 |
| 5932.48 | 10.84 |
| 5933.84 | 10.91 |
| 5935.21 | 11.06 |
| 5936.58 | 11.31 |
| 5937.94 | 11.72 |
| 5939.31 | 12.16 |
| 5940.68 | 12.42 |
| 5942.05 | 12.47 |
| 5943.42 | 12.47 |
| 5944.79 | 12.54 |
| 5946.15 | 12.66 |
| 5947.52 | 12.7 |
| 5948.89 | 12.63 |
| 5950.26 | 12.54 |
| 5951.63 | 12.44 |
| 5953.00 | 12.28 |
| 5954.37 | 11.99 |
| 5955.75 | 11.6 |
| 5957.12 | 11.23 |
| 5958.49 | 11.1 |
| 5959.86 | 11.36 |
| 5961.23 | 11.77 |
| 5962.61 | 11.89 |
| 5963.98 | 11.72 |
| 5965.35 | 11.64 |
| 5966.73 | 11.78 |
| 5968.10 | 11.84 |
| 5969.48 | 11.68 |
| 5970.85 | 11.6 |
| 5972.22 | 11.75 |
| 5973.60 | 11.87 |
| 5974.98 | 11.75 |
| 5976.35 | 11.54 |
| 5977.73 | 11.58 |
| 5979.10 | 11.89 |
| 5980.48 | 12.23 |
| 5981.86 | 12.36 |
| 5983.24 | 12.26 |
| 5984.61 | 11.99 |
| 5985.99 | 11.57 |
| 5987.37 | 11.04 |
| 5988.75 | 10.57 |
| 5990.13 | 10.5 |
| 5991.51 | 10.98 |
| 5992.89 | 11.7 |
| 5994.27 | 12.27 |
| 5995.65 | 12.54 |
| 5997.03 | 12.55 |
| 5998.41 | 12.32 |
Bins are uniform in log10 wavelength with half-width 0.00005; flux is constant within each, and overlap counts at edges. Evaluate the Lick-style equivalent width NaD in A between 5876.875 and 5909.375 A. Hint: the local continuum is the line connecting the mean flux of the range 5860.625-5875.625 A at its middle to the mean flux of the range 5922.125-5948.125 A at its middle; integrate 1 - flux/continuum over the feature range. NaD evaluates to 1.5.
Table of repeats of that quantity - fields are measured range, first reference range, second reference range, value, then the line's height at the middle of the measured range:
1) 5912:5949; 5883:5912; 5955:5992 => -0.8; 11.4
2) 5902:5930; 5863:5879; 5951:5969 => 0.9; 12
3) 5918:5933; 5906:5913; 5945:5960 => 0.9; 12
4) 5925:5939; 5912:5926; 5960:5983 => 0.8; 11.7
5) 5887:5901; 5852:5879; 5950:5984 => 1.5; 12.3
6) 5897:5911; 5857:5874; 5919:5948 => 0.4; 12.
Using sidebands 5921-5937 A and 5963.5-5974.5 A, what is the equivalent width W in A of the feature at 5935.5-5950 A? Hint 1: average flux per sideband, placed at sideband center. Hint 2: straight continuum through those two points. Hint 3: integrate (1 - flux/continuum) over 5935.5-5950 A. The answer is -1.2 A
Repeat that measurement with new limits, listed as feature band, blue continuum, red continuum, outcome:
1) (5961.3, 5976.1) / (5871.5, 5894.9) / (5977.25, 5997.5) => 0.0 A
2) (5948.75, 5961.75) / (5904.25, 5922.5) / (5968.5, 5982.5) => -0.1 A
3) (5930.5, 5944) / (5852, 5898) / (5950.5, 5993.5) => 0.2 A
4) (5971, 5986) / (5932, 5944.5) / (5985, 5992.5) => -1.0 A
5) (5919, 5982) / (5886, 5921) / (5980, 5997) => -0.8 A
